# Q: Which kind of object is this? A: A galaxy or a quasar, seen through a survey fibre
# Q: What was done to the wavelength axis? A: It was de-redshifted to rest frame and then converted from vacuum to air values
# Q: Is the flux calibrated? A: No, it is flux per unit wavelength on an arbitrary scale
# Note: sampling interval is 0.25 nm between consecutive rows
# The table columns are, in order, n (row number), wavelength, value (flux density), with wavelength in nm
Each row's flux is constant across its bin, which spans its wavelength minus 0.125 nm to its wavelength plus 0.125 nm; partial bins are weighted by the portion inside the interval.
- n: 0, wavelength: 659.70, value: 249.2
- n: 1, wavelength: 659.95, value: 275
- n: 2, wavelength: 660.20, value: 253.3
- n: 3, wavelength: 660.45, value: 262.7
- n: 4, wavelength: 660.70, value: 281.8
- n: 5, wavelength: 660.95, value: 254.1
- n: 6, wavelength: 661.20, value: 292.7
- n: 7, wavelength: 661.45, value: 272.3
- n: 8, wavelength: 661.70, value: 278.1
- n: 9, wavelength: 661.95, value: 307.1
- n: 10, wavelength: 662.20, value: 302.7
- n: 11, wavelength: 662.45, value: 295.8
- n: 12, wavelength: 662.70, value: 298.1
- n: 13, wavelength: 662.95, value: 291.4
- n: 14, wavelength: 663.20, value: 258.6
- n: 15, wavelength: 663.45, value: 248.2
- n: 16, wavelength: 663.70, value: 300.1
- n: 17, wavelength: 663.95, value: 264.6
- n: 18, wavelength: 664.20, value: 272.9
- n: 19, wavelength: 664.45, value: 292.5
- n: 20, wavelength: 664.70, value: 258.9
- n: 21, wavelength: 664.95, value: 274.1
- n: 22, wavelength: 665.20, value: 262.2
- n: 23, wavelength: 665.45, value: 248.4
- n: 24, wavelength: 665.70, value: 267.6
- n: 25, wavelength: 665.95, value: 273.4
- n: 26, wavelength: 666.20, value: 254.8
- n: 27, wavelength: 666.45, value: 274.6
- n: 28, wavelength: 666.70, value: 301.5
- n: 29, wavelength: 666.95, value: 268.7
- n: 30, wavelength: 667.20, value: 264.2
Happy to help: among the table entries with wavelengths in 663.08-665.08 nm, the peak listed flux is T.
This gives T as 300.1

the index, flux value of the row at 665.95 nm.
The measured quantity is 273.4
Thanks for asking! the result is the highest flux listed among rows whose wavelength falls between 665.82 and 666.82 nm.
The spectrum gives 301.5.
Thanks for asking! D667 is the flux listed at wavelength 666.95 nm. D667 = 268.7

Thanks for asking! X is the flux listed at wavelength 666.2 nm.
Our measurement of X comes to 254.8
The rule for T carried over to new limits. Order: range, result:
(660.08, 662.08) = 307.1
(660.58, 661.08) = 281.8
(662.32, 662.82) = 298.1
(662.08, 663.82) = 302.7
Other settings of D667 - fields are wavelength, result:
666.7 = 301.5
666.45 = 274.6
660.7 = 281.8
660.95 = 254.1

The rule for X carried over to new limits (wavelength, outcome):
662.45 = 295.8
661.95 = 307.1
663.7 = 300.1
